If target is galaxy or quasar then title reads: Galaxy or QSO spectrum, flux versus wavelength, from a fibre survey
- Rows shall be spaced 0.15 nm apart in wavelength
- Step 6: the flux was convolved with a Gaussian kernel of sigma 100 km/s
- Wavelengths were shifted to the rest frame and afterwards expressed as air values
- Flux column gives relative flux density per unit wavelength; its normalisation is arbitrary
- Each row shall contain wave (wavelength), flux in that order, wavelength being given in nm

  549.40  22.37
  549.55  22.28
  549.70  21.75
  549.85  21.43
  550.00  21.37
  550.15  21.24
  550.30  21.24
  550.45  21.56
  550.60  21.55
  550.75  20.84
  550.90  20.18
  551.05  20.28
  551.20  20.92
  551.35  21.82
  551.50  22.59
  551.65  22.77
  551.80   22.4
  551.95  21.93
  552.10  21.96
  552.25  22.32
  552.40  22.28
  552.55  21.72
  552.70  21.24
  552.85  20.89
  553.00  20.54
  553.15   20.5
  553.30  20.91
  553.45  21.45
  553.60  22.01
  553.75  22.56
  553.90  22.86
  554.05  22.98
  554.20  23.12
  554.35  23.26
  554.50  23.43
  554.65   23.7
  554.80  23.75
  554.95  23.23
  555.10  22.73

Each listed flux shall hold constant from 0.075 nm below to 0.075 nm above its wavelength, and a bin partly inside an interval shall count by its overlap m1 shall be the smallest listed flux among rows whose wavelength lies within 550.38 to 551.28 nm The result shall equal 20.18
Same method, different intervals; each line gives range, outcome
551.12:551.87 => 20.92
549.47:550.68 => 21.24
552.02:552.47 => 21.96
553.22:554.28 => 20.91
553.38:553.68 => 21.45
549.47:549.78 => 21.75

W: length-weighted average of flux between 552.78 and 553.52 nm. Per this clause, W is 20.9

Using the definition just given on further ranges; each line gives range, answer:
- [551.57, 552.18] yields 22.3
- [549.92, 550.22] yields 21.3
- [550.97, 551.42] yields 21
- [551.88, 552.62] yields 22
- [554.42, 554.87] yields 23.6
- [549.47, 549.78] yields 22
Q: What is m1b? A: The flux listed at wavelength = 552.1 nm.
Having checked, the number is 21.96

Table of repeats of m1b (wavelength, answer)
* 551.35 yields 21.82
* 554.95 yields 23.23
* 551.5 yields 22.59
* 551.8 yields 22.4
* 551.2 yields 20.92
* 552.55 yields 21.72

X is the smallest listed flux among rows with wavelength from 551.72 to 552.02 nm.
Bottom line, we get 21.93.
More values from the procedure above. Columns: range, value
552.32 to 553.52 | 20.5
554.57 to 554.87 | 23.7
